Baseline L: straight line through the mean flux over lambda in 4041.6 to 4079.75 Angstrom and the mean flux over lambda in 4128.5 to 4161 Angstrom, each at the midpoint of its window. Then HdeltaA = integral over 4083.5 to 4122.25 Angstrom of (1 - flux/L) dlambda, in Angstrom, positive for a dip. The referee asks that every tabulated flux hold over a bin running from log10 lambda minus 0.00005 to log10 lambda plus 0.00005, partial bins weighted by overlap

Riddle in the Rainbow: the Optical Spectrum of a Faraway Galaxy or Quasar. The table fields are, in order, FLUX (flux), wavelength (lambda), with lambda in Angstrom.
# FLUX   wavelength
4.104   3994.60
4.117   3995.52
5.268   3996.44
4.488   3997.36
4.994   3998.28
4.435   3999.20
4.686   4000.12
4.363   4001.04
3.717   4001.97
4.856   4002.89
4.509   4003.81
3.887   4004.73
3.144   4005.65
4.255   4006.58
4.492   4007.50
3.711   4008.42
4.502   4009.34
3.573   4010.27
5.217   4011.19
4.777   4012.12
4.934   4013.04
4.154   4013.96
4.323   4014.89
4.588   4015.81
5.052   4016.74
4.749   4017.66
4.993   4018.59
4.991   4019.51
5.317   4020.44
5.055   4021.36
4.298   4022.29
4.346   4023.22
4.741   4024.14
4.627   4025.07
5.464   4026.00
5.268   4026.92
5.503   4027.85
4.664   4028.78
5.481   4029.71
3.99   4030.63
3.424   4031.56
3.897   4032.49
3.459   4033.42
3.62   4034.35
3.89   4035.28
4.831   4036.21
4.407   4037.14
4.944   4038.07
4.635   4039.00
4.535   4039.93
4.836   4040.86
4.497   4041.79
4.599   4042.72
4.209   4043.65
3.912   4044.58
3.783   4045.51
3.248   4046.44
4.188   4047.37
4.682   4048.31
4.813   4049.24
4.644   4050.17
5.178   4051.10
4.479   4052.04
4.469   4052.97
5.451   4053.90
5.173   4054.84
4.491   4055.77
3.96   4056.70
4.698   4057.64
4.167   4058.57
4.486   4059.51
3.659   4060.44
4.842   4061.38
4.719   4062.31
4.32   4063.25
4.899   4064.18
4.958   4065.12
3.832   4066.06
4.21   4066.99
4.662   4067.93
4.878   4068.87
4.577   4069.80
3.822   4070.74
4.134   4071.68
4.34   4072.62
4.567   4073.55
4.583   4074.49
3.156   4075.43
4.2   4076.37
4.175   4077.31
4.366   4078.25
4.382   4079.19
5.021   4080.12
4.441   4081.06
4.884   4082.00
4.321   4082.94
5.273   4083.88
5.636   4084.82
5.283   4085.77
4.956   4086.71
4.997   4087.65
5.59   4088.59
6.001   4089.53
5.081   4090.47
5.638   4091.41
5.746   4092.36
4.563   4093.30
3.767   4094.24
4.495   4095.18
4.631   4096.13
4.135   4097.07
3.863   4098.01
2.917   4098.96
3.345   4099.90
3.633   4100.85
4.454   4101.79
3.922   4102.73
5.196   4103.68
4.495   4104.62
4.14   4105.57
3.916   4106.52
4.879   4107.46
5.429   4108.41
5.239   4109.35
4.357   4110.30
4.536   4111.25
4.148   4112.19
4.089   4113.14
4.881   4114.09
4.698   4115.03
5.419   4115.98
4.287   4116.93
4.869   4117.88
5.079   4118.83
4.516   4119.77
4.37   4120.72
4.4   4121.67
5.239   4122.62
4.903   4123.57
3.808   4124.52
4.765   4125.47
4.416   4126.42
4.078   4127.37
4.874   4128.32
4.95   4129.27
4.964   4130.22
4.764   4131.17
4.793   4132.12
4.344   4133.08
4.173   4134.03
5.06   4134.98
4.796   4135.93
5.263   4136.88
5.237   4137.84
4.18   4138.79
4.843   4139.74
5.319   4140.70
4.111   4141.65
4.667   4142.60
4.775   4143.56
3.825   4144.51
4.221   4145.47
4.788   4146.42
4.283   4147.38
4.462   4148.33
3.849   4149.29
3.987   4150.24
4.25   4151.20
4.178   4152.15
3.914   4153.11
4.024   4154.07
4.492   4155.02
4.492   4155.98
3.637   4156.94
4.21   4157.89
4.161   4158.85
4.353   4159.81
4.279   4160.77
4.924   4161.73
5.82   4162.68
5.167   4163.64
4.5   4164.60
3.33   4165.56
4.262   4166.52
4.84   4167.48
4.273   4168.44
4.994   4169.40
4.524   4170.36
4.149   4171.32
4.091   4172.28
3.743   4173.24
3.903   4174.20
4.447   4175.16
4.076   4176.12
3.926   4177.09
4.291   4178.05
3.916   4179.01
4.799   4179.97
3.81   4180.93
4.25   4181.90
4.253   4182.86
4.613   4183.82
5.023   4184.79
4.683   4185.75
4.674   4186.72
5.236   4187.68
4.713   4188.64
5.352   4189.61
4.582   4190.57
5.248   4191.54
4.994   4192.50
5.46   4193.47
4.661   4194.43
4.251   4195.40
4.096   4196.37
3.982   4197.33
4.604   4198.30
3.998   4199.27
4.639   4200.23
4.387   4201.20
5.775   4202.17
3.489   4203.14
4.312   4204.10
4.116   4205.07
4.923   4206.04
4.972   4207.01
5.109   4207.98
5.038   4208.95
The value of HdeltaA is -1.94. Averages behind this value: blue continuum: 4.4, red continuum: 4.46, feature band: 4.65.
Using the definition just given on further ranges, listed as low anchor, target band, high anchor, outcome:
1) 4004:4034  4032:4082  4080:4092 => 5.0 Angstrom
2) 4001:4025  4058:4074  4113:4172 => 0.3 Angstrom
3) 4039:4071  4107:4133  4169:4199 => -1.2 Angstrom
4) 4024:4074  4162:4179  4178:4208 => 0.8 Angstrom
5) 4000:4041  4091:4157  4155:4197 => -0.1 Angstrom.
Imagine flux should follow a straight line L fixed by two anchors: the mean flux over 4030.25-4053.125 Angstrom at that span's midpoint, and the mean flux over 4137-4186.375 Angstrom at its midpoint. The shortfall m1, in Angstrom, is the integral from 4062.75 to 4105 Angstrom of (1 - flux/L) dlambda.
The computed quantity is -2.2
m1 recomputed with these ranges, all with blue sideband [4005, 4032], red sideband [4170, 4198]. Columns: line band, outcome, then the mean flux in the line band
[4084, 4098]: -1.4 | 5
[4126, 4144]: -0.8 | 4.72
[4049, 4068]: 0.0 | 4.57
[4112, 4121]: -0.3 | 4.66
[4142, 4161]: 1.1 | 4.24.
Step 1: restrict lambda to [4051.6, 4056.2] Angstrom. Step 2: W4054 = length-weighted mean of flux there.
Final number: 4.82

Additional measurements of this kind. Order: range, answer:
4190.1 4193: 4.94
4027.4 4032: 4.62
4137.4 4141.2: 4.89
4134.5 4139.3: 4.91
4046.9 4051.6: 4.69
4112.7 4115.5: 4.57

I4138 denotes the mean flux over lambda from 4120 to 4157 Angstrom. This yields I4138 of 4.51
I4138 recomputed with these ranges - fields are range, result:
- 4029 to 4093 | 4.55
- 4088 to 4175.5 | 4.52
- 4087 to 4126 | 4.6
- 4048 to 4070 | 4.59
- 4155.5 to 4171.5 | 4.47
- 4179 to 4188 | 4.54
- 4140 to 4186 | 4.35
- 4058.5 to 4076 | 4.36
